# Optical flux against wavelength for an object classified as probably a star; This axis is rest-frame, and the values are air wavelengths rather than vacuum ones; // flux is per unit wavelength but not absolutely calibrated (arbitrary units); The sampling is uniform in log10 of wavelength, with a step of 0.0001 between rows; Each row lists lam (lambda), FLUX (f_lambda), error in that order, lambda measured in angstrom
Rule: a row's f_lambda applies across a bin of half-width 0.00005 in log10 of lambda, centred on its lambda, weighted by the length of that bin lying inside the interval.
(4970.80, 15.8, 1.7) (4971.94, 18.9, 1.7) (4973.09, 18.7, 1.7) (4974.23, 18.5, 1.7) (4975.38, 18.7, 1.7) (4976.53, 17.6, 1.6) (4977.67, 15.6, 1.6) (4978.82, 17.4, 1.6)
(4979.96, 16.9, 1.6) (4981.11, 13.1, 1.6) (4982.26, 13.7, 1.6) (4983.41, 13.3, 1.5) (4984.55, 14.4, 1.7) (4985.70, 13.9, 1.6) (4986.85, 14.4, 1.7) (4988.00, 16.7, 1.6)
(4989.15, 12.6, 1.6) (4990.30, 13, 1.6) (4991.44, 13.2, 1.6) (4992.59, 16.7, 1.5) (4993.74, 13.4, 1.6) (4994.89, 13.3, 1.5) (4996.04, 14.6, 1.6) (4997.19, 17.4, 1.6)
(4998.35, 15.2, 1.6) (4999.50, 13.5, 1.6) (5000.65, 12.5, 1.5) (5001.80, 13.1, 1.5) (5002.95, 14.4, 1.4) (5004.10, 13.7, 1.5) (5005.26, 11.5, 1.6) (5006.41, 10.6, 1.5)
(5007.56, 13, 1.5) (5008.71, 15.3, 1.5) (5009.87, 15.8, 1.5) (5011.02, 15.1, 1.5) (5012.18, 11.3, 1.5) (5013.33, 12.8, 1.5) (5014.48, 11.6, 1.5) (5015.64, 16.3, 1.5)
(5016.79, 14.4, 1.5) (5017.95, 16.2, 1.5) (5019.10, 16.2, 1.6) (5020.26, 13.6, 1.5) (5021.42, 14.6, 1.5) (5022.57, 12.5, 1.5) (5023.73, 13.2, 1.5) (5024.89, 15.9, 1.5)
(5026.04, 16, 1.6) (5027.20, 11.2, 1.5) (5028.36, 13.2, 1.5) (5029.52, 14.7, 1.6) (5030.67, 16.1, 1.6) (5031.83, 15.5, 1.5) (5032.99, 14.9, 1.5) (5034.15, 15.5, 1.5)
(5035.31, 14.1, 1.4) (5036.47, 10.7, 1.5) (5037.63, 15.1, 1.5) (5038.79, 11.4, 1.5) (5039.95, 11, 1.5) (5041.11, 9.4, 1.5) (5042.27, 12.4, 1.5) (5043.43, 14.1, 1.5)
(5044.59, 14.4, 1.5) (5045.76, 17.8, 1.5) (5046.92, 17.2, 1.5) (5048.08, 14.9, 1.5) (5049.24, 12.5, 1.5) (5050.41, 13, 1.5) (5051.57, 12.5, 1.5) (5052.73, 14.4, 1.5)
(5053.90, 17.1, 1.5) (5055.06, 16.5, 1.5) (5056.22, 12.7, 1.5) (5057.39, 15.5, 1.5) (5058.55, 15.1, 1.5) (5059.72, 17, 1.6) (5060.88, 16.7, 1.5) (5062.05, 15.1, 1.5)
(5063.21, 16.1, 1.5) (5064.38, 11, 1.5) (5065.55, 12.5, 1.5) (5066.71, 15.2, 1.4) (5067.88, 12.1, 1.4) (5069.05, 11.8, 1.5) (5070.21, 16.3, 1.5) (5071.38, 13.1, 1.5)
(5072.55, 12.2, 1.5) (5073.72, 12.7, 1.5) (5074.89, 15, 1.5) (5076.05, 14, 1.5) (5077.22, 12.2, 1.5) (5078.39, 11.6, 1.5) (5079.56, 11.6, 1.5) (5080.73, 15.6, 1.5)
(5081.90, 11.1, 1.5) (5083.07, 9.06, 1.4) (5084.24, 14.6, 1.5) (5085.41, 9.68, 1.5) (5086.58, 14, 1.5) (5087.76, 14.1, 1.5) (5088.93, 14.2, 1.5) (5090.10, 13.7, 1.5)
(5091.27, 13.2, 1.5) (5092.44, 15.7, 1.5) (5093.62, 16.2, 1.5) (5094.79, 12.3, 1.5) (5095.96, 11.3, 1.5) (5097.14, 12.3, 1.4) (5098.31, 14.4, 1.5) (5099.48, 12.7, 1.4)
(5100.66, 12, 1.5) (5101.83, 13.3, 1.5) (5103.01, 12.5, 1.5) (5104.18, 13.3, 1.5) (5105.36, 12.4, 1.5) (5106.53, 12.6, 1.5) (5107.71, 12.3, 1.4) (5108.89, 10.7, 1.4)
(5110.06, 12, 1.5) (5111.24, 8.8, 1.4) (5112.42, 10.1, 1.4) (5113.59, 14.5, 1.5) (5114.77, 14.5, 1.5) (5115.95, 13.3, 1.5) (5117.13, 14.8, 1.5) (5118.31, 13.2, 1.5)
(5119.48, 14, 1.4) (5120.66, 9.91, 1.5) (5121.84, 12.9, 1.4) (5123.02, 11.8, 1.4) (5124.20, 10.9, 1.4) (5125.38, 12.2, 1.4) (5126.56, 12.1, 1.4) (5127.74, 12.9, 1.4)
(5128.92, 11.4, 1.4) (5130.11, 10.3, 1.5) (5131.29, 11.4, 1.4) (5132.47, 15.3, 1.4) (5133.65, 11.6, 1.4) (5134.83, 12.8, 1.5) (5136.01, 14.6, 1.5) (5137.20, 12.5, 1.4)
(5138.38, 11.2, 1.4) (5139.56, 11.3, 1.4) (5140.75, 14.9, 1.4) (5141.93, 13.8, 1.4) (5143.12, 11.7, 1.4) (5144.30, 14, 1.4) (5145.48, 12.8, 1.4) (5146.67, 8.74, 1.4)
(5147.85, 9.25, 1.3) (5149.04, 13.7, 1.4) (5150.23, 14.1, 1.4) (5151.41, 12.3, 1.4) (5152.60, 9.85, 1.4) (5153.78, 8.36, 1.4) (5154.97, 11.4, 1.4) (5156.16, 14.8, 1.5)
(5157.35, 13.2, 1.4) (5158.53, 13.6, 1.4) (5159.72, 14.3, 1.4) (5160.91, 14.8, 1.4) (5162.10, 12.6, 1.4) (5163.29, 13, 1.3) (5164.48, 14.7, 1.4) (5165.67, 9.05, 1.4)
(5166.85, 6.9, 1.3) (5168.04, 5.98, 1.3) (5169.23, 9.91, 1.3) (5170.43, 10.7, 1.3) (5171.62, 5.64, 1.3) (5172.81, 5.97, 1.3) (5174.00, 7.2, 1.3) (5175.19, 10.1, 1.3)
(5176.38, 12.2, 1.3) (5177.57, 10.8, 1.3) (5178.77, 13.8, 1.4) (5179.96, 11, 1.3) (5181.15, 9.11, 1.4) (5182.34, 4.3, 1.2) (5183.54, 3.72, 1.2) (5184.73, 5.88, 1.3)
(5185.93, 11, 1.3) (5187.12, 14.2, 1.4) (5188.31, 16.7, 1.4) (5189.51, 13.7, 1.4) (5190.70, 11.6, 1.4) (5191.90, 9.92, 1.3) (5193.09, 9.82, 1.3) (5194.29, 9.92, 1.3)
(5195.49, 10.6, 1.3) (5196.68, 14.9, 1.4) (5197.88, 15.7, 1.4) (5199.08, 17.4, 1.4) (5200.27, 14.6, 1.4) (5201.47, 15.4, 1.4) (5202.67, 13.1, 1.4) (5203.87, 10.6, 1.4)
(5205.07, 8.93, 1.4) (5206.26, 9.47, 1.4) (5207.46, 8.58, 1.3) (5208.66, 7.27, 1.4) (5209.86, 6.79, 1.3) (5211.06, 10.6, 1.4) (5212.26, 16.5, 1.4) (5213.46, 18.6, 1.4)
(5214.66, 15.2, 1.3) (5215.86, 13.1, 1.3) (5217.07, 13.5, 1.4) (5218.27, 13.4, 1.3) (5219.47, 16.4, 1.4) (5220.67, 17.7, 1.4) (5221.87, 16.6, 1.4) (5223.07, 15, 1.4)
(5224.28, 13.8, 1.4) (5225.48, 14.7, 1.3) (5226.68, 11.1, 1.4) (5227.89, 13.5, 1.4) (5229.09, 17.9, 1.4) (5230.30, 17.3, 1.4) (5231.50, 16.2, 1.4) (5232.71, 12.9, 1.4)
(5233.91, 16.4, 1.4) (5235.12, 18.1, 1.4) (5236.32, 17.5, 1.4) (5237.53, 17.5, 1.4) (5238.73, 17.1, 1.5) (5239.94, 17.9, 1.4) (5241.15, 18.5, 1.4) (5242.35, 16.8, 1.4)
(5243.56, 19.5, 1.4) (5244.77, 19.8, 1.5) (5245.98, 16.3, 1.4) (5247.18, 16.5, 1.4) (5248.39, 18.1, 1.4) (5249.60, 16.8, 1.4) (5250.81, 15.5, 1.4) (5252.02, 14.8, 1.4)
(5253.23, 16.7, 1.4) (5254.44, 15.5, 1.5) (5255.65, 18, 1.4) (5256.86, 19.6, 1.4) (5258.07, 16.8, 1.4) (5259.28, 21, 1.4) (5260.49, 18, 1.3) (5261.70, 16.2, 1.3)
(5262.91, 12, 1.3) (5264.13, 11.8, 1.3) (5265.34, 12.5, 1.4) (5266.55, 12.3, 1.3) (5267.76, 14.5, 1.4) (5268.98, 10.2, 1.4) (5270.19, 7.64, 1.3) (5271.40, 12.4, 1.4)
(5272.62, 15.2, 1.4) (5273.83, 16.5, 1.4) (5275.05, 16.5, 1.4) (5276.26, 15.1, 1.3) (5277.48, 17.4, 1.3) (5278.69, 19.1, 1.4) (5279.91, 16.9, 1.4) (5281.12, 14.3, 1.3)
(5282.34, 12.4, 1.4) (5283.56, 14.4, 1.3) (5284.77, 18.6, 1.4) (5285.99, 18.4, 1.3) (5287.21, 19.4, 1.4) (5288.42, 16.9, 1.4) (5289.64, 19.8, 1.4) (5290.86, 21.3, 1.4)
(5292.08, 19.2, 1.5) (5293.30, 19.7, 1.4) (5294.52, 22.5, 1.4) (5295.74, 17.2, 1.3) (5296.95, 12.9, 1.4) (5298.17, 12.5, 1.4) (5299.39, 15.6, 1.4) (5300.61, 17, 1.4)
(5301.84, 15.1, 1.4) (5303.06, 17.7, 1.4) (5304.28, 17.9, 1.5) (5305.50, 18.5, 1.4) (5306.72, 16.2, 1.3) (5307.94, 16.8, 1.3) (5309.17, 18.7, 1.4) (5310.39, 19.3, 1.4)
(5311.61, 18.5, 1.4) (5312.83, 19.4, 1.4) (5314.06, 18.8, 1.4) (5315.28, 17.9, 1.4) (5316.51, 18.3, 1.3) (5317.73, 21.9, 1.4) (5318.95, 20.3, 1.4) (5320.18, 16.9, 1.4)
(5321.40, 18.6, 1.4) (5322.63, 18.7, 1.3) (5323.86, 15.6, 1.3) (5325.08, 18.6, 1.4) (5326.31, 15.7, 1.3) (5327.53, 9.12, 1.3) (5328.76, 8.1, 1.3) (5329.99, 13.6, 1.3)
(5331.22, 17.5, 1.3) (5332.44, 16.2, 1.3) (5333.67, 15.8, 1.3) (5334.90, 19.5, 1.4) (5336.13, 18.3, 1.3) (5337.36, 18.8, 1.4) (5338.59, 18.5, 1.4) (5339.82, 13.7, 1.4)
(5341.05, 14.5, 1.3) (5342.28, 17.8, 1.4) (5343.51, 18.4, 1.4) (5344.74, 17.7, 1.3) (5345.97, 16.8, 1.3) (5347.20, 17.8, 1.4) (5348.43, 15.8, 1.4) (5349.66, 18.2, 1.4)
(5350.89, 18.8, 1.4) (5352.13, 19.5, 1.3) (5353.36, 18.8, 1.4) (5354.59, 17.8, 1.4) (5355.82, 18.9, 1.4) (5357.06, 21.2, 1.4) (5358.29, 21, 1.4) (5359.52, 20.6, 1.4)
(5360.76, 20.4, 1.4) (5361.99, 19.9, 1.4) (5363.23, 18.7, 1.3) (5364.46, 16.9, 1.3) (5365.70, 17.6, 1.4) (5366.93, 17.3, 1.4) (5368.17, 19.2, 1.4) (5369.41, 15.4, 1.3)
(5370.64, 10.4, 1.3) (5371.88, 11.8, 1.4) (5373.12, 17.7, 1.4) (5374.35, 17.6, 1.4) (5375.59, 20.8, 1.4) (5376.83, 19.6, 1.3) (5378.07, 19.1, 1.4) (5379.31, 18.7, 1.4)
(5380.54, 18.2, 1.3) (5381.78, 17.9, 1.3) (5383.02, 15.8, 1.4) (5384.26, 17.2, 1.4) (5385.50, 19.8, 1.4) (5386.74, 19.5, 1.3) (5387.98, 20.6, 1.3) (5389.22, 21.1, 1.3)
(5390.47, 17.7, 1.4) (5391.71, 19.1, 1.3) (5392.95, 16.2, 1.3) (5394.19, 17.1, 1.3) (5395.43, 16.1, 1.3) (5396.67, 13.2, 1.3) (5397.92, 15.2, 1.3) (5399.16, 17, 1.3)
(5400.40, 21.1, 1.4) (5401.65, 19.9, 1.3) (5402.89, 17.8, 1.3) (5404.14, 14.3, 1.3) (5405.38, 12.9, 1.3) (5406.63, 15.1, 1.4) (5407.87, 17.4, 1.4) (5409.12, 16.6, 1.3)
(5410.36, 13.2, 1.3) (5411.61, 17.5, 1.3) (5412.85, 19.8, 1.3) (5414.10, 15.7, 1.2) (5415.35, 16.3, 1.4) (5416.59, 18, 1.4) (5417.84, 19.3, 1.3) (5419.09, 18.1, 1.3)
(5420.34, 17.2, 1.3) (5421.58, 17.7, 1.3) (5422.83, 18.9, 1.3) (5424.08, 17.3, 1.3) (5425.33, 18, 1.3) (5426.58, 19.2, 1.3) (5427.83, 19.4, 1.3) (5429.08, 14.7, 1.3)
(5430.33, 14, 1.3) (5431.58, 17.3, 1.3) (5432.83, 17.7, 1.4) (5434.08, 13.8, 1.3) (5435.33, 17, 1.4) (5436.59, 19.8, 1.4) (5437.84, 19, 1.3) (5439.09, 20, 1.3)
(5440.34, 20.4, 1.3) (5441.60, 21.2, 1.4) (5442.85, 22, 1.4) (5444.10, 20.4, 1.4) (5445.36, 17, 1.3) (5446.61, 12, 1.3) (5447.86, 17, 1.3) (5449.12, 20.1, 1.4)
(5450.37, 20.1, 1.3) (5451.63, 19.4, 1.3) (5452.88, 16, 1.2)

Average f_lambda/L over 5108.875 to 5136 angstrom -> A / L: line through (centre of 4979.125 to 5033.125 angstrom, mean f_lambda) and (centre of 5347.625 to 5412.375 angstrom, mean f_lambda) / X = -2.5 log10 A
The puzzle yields 0.23 mag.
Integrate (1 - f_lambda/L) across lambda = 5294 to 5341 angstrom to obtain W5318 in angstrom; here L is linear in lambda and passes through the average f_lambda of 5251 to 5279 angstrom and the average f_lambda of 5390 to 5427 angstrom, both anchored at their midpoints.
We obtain -3.3 angstrom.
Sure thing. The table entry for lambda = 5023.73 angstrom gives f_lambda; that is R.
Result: 13.2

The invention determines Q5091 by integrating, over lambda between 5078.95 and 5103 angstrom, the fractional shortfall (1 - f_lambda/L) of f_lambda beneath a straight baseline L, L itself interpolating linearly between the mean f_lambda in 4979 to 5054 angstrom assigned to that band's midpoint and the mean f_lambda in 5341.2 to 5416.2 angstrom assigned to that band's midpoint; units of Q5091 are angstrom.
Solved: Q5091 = 2.8 angstrom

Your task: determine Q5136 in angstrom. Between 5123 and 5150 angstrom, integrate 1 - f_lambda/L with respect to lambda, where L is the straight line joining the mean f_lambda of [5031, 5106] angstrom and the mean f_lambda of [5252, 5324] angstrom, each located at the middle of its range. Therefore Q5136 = 4.3 angstrom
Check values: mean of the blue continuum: 13.6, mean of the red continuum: 16.8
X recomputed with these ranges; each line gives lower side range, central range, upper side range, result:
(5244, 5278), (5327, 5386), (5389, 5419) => -0.06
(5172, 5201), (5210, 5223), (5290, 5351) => -0.20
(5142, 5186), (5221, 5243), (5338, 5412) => -0.24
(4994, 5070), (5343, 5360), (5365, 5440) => -0.11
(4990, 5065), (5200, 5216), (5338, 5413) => 0.31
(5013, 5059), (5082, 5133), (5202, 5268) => 0.15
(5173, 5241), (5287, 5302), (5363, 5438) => -0.18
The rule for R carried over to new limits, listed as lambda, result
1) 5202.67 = 13.1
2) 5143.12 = 11.7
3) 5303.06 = 17.7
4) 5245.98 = 16.3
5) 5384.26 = 17.2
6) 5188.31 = 16.7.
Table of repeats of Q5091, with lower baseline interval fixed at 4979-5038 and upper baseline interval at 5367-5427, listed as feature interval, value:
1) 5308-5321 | -1.7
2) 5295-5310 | 0.1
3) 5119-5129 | 2.0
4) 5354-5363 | -1.5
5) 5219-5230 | 0.5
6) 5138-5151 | 2.5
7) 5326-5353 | 0.8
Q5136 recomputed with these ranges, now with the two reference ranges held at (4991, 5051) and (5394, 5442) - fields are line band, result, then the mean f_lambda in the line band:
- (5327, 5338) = 0.9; 15.3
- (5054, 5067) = -0.6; 14.9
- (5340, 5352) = -0.4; 17.3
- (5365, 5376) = 0.3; 16.3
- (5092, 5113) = 3.1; 12.5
